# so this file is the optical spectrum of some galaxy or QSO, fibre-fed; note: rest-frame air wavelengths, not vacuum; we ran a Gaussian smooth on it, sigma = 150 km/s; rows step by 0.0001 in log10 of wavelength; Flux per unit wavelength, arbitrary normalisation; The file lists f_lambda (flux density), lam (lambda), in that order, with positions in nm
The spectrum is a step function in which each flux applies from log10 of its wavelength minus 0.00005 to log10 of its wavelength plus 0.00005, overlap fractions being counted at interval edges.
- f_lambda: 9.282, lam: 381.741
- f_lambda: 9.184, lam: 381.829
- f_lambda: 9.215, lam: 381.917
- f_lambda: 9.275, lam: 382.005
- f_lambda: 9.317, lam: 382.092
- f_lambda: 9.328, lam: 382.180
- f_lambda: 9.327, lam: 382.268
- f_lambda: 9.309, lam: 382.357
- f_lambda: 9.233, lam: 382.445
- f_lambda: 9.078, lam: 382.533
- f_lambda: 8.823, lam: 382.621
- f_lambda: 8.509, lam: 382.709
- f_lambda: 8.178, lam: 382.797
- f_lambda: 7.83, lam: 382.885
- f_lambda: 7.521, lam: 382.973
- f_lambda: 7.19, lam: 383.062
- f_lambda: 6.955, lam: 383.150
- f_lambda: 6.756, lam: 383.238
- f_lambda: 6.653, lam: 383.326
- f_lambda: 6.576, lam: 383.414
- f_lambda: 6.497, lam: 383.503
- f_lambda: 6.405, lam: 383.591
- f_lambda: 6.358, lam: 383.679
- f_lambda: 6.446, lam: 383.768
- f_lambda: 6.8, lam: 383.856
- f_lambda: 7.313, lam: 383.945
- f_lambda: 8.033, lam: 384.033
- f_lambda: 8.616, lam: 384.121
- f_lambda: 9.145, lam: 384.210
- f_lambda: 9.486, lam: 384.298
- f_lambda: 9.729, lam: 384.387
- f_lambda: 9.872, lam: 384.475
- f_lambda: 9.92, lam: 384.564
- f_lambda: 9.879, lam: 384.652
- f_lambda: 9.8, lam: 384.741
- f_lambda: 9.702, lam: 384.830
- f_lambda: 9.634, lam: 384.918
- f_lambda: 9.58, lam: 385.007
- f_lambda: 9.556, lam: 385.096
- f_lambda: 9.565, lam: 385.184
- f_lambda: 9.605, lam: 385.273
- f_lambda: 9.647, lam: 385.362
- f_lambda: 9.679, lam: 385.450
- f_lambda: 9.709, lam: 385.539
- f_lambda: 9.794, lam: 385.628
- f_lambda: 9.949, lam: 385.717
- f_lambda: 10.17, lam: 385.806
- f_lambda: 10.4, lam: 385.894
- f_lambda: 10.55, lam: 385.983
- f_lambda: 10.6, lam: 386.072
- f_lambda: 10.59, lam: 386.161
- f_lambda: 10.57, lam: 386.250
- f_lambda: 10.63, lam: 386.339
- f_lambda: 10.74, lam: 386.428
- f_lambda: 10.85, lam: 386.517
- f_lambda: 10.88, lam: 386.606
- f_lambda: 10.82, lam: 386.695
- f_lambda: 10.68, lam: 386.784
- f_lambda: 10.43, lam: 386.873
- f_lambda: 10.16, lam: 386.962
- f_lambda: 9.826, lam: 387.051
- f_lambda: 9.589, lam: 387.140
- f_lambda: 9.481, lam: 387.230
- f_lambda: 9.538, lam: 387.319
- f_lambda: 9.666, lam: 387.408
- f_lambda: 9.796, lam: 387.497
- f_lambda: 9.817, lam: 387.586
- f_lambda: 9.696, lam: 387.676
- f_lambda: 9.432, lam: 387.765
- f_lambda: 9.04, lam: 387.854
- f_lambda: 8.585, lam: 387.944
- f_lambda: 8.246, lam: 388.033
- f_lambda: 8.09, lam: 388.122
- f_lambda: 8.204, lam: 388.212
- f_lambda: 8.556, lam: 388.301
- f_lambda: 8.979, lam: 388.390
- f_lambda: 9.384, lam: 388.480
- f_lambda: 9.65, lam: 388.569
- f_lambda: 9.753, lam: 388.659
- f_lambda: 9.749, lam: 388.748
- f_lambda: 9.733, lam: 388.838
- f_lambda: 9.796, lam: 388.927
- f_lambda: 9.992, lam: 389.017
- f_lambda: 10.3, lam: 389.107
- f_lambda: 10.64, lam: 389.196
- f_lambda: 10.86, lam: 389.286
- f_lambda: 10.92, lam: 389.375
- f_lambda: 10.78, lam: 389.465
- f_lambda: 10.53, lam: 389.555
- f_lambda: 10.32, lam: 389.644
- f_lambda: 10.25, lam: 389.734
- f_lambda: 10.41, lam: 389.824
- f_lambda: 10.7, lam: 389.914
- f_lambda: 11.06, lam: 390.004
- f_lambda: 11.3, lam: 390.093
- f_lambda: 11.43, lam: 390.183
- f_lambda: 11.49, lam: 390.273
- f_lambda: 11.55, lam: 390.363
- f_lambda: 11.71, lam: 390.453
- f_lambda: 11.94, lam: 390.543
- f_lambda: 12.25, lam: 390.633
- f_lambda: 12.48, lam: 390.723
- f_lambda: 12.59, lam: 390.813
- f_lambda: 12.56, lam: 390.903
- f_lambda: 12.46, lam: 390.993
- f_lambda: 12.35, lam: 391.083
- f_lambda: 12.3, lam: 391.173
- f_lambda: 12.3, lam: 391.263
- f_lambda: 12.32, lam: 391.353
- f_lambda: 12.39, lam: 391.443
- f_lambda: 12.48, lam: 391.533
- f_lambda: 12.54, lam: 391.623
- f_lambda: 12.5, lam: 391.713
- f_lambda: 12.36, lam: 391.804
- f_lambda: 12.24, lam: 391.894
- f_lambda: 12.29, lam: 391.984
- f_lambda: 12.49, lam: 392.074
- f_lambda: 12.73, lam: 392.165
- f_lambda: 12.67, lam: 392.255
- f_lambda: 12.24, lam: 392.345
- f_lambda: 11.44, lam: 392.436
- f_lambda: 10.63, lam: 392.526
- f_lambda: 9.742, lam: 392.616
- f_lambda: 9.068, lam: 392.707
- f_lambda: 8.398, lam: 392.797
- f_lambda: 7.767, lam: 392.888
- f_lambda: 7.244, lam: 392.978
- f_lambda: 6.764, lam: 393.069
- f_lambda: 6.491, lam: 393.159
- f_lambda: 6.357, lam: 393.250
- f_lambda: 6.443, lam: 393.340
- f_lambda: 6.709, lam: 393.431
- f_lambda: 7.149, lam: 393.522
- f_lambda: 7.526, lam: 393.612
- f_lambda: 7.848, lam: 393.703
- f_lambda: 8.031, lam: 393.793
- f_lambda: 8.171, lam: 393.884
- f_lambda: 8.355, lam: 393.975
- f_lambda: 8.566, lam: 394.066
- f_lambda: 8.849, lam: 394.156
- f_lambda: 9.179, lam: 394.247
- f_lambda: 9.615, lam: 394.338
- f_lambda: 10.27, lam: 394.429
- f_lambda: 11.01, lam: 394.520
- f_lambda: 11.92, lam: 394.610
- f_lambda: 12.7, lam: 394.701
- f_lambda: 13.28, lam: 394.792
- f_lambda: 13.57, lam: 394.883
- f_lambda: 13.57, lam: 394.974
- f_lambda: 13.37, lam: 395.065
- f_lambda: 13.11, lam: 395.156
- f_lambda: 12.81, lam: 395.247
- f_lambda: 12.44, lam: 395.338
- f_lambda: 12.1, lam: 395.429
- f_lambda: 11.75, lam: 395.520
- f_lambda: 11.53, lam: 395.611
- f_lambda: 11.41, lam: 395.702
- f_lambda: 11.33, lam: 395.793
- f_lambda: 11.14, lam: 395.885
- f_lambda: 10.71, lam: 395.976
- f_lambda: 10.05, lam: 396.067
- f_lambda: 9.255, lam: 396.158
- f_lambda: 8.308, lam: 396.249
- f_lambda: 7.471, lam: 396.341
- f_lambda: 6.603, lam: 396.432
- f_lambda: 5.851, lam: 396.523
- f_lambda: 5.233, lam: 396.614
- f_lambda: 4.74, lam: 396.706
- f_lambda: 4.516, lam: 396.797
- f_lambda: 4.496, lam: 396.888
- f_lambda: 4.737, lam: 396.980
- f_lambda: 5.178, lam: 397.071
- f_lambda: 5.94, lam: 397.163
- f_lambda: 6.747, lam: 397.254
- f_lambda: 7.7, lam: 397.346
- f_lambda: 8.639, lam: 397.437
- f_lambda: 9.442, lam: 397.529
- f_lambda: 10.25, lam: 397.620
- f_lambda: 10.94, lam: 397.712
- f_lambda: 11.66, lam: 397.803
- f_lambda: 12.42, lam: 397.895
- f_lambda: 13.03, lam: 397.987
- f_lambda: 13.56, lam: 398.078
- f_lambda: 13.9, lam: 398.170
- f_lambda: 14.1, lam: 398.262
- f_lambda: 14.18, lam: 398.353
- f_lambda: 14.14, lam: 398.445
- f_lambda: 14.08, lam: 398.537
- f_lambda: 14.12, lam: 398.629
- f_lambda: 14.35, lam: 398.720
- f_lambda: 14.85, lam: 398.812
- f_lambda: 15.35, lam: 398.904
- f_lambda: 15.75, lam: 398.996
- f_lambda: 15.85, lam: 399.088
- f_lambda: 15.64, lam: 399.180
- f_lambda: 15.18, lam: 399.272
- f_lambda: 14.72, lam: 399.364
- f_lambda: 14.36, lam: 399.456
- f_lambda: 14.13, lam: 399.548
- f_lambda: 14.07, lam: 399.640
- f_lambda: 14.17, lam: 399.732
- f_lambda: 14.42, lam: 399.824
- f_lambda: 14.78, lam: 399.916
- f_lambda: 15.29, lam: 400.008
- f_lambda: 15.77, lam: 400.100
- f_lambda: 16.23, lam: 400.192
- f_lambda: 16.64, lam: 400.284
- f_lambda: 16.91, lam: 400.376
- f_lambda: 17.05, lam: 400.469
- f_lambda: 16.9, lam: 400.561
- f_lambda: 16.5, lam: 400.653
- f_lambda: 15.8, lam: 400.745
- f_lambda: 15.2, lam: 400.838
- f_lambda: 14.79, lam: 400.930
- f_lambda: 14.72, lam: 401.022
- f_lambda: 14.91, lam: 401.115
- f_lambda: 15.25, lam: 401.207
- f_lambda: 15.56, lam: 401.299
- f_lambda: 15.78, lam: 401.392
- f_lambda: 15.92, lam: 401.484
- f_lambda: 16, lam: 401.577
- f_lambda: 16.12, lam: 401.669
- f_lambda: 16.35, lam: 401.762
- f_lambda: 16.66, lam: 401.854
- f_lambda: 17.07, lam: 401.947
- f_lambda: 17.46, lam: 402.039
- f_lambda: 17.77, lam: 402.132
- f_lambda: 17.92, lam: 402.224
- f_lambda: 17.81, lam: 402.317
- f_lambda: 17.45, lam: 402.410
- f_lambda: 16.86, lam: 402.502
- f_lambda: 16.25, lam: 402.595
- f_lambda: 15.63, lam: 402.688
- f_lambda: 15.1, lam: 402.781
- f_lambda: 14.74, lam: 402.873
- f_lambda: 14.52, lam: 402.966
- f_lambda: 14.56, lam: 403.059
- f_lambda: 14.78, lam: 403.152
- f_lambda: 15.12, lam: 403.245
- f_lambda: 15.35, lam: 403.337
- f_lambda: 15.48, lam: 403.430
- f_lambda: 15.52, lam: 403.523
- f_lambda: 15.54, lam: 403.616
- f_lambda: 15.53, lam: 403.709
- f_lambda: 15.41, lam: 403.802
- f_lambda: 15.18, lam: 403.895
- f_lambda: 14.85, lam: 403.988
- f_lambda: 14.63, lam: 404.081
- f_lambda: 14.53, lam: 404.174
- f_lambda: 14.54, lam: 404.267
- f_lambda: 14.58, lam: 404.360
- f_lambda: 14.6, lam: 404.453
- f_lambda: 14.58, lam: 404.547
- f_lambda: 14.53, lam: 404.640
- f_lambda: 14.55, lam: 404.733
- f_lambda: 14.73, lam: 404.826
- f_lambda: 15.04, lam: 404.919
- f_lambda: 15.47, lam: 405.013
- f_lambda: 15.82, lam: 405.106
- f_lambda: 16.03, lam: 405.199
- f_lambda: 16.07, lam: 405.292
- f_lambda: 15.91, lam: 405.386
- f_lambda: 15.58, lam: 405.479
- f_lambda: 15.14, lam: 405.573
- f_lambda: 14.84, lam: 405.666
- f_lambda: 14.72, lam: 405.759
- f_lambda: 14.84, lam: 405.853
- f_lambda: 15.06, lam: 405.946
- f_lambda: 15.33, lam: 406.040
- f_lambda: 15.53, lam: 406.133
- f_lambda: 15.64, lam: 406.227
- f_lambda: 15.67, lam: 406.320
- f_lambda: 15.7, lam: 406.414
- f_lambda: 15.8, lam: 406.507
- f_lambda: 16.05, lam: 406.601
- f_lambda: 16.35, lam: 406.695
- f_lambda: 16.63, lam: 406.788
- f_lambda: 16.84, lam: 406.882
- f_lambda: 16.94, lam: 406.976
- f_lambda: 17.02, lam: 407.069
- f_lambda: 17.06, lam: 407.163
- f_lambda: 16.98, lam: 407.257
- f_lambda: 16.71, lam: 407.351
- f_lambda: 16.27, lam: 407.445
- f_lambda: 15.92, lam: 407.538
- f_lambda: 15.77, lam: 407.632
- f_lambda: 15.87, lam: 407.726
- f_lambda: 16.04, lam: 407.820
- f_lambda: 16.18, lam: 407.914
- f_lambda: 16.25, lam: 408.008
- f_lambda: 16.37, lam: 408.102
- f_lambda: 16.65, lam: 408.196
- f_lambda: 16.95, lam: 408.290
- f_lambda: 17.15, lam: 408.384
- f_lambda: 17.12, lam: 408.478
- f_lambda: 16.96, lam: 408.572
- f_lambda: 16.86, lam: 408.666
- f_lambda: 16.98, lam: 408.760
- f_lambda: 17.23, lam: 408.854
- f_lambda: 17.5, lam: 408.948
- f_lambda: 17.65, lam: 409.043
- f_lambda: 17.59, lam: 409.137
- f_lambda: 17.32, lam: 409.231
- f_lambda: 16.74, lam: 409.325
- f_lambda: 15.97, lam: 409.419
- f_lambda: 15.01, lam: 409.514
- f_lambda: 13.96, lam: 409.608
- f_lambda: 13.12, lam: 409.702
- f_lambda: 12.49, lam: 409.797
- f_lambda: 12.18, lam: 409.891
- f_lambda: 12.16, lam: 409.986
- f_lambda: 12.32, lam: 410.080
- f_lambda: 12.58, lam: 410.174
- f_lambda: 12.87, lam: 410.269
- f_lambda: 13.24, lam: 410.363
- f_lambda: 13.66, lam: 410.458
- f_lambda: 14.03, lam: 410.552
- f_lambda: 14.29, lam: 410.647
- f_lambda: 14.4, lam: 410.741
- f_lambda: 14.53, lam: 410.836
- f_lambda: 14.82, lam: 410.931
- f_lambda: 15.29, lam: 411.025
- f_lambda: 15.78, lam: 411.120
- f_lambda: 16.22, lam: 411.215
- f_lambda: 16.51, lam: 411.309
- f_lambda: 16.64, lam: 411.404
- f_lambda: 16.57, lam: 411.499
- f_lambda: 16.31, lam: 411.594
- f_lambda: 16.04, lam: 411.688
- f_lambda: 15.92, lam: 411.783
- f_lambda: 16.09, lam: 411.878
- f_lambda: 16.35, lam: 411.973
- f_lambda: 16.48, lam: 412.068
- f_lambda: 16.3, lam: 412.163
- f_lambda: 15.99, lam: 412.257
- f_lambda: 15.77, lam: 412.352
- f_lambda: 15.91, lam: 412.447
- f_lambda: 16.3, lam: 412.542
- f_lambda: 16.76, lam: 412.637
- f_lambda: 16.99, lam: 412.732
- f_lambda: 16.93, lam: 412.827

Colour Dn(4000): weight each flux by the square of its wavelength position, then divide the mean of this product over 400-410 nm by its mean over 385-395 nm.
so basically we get 1.66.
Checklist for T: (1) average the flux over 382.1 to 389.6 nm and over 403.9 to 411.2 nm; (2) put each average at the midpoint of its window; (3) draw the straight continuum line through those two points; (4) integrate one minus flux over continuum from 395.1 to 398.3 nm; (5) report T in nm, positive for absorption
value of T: 0.73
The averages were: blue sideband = 9.27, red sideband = 15.4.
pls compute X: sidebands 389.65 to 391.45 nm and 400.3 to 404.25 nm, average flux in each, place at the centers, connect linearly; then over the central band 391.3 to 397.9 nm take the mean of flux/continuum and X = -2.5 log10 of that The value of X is 0.33 mag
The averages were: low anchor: 11.7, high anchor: 15.8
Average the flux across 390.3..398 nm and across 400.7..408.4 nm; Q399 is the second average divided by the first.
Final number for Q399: 1.57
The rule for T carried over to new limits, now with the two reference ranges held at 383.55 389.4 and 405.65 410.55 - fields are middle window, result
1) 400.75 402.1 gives -0.20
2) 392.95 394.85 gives 0.48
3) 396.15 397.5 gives 0.67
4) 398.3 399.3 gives -0.14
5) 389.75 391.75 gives -0.22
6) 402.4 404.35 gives -0.13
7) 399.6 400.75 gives -0.20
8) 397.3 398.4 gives 0.10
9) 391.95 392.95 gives 0.04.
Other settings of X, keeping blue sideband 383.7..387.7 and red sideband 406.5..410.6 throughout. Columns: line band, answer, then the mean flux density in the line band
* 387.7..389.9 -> 0.09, 9.69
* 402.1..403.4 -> -0.13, 16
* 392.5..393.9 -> 0.45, 7.72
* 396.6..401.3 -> 0.03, 12.9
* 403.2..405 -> -0.03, 15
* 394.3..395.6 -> -0.01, 12.2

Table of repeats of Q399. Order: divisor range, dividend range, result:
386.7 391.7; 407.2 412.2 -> 1.47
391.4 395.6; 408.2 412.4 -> 1.48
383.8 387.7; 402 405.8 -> 1.58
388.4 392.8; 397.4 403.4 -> 1.33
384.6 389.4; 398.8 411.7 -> 1.58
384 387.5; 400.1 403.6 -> 1.61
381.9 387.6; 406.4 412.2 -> 1.72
